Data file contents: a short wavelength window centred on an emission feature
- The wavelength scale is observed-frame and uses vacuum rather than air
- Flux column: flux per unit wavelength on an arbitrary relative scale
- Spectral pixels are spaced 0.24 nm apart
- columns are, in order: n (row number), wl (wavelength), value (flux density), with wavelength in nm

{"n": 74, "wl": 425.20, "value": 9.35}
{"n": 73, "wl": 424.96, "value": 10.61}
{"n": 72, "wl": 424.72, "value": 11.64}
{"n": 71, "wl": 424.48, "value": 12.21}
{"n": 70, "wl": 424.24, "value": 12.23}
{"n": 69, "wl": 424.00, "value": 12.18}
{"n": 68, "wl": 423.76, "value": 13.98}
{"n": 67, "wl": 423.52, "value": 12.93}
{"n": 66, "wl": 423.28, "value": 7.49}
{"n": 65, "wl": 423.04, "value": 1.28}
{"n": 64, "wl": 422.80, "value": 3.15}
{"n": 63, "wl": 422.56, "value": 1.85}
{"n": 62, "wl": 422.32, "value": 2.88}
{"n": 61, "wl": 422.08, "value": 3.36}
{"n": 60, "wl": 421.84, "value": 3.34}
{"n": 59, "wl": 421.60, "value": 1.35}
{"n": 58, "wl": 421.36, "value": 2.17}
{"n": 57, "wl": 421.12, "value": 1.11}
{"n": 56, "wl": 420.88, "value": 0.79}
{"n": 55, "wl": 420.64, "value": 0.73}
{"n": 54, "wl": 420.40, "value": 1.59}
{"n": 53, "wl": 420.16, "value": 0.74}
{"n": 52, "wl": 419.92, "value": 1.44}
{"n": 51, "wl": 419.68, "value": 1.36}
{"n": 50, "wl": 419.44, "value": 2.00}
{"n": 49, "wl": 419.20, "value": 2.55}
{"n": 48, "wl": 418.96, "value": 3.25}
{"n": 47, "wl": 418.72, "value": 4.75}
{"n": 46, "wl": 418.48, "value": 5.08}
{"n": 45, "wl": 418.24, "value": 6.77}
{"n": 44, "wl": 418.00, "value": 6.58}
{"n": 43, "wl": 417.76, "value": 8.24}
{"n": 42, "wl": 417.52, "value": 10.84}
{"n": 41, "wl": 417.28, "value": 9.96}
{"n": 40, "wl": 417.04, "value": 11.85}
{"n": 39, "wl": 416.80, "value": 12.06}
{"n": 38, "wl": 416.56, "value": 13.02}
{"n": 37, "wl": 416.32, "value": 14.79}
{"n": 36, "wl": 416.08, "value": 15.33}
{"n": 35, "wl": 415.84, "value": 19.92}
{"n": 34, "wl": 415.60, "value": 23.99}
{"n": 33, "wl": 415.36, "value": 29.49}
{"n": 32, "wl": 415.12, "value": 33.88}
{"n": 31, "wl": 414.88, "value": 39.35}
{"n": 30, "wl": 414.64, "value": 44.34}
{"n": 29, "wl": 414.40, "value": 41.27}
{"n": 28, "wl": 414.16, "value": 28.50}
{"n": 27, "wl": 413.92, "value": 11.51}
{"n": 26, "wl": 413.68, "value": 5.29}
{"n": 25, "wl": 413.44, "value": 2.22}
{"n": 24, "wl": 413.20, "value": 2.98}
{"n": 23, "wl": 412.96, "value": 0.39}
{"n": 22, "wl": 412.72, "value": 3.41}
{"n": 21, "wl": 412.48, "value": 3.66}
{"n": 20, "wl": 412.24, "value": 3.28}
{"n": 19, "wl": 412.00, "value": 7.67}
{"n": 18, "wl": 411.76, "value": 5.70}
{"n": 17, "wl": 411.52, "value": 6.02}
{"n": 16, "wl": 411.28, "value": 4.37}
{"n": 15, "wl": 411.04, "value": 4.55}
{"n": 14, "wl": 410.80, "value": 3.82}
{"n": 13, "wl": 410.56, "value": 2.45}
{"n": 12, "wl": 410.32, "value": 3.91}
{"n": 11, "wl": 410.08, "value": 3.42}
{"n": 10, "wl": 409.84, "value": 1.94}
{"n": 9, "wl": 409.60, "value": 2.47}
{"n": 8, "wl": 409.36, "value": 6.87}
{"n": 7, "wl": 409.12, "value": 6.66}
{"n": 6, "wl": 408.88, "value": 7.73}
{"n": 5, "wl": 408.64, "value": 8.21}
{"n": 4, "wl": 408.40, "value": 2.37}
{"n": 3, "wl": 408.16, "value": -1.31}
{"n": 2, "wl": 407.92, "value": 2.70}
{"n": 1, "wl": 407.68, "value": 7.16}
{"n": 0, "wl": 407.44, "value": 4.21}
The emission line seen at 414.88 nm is Lyman alpha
